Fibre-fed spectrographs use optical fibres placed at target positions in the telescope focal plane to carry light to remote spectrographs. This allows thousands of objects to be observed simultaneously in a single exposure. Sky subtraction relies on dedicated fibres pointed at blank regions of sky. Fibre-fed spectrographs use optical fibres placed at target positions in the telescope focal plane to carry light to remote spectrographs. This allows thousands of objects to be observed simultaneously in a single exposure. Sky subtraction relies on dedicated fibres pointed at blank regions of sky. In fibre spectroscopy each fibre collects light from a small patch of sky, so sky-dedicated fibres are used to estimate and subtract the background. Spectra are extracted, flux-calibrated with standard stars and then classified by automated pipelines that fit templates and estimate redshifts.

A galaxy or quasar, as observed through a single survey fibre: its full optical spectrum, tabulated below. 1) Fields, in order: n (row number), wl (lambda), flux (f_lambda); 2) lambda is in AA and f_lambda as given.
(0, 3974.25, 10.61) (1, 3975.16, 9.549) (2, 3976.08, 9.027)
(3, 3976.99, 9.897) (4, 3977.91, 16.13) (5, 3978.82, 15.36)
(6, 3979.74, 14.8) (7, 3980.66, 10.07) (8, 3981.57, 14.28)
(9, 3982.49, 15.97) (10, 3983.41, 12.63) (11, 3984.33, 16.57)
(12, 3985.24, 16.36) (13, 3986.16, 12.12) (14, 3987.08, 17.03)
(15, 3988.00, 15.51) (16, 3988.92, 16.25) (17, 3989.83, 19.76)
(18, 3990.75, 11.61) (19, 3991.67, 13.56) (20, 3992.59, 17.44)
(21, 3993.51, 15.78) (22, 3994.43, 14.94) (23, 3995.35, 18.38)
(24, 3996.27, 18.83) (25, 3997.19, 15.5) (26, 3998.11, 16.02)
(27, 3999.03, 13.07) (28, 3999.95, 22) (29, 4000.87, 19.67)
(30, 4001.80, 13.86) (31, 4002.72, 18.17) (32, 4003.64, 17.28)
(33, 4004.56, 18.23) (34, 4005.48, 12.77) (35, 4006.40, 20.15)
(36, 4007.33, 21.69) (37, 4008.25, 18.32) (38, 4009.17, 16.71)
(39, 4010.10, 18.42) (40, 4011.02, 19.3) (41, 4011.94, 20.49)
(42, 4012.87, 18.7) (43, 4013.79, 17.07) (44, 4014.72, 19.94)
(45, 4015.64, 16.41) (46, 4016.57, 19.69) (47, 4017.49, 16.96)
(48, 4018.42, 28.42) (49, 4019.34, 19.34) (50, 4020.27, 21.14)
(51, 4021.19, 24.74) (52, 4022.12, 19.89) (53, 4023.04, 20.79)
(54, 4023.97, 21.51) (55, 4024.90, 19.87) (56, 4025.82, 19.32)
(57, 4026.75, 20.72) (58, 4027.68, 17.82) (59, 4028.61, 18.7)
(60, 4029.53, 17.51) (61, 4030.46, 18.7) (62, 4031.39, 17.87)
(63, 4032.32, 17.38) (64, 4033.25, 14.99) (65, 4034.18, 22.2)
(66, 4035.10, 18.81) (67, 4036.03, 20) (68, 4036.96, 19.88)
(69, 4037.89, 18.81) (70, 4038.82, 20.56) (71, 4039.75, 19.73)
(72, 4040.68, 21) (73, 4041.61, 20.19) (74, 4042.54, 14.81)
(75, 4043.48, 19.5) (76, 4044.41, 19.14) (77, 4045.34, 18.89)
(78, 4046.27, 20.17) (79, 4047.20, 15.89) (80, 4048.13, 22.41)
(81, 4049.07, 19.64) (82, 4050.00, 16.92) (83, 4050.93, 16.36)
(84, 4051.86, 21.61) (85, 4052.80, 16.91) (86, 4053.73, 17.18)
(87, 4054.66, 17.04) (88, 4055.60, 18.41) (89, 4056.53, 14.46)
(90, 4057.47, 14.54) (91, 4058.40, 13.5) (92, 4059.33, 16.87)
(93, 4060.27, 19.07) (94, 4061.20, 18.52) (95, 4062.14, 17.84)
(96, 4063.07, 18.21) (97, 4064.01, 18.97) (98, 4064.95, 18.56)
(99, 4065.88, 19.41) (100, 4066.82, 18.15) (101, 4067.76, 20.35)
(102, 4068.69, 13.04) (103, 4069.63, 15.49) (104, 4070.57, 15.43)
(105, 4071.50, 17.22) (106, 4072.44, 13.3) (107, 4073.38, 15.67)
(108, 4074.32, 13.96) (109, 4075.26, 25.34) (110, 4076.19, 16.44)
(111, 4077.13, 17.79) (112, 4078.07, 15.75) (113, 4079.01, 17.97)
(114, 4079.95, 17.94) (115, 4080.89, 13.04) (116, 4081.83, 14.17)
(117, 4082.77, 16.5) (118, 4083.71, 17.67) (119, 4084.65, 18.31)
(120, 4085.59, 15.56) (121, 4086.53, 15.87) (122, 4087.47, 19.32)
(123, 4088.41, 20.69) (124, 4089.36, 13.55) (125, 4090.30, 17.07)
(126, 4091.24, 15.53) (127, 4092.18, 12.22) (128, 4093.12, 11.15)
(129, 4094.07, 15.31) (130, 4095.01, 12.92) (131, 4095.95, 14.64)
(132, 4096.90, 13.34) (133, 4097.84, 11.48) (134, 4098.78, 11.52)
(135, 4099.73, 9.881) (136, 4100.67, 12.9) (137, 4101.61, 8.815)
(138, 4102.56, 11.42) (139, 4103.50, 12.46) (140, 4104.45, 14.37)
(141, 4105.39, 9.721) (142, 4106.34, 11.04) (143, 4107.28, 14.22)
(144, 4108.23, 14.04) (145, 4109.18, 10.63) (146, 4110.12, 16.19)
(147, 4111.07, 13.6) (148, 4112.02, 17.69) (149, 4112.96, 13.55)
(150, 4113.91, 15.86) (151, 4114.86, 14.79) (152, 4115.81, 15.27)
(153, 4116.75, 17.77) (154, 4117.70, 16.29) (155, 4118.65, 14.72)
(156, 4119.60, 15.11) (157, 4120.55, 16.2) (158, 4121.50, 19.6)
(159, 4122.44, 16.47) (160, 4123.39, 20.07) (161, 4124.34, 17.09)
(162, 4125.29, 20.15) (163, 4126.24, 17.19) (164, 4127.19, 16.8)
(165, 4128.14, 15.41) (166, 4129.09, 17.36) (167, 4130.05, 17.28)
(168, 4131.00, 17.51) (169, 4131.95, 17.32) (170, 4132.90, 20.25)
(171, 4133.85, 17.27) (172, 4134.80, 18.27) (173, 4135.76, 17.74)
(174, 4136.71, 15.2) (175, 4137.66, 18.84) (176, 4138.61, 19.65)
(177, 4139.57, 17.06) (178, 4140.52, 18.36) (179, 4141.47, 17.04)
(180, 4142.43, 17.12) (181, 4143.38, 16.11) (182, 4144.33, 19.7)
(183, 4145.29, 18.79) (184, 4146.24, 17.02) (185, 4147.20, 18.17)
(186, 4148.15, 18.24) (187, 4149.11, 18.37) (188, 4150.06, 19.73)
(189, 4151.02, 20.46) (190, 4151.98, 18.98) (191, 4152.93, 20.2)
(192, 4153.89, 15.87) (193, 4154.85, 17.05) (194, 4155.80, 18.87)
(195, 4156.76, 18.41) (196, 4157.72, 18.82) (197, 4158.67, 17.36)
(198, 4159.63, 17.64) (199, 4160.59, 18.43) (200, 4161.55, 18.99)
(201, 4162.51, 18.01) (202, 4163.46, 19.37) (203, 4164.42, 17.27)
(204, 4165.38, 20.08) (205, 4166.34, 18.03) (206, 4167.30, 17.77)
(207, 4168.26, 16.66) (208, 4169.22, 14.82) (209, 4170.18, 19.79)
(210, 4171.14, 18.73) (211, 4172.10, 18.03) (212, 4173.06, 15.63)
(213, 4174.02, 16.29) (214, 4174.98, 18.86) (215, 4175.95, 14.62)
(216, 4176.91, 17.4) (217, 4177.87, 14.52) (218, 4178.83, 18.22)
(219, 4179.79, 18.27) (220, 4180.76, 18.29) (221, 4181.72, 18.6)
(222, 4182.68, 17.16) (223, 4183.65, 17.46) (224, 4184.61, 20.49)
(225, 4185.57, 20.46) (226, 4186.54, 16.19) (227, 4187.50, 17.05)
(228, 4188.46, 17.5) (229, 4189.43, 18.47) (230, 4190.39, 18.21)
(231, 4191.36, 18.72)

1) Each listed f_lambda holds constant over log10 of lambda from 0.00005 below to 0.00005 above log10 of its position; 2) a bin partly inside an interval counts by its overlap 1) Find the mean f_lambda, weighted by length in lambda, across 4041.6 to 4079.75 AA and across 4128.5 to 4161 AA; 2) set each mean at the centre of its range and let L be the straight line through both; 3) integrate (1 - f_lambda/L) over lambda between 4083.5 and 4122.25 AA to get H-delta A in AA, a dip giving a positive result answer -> 7.3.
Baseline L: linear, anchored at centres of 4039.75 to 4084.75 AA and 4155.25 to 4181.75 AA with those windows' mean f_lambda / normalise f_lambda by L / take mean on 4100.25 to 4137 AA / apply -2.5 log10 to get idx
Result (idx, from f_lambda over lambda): 0.13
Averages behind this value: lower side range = 17.5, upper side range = 17.8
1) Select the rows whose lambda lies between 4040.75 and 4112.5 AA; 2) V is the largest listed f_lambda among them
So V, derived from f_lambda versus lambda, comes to 25.34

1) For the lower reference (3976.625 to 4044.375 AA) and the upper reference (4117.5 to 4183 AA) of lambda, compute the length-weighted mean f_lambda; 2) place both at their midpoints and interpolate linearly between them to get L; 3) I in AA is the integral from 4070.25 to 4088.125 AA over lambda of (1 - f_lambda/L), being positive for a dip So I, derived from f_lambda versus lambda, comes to 1.04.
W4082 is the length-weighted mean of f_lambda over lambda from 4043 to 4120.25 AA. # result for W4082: 15.9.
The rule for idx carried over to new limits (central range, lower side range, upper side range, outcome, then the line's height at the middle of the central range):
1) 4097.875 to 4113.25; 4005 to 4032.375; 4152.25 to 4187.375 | 0.42 mag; 18.5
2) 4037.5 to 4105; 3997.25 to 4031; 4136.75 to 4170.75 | 0.13 mag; 18.6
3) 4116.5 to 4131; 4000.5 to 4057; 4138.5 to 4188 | 0.07 mag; 18.2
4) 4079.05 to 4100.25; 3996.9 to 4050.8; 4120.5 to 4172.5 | 0.23 mag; 18.4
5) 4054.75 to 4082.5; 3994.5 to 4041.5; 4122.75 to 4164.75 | 0.10 mag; 18.6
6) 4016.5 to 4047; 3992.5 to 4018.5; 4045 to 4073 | -0.11 mag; 17.7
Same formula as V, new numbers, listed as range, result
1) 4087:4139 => 20.69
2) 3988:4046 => 28.42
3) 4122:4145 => 20.25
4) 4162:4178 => 20.08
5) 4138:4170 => 20.46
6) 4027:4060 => 22.41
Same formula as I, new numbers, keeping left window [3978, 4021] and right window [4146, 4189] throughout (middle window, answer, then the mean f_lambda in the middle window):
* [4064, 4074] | 0.43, 16.7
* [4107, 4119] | 1.84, 15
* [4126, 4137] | 0.28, 17.3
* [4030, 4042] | -1.32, 19.2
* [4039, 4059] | -0.75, 18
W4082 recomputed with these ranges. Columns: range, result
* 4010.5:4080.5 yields 18.5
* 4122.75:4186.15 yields 17.9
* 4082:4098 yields 15.4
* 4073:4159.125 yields 16.3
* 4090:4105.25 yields 12.7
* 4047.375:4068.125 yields 17.9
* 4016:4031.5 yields 20.2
